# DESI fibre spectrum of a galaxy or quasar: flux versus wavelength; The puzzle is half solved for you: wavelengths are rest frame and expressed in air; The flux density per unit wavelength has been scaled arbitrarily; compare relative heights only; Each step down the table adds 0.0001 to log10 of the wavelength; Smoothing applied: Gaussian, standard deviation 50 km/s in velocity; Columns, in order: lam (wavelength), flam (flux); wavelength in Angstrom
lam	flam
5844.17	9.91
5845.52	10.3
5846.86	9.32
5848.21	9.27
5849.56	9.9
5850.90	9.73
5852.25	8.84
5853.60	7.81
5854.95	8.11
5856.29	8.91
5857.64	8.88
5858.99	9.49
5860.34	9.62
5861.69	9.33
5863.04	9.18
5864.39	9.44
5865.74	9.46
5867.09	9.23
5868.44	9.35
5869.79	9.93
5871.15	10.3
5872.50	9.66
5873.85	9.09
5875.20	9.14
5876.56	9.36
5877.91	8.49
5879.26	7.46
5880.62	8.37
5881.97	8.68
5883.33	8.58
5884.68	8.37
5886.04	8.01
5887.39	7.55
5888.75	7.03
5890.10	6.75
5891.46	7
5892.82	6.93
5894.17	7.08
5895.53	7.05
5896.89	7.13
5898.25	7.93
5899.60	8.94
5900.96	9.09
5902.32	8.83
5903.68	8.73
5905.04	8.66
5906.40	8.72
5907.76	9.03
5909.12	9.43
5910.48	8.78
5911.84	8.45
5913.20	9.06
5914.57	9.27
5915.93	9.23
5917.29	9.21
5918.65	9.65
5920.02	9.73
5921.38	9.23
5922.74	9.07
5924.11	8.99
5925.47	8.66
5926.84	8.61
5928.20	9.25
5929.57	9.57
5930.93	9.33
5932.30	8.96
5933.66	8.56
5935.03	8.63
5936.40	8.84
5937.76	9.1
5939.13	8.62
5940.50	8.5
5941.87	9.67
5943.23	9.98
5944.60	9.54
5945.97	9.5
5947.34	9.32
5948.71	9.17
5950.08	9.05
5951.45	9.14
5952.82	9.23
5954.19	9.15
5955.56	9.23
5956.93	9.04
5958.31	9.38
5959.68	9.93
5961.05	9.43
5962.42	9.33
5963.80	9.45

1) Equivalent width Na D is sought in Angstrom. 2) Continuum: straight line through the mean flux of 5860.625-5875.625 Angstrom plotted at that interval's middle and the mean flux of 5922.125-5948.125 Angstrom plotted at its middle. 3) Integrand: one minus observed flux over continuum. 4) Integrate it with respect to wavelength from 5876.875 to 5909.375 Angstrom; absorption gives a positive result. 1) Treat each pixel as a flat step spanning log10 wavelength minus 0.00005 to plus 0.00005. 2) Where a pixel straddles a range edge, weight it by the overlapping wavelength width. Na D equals 4.4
